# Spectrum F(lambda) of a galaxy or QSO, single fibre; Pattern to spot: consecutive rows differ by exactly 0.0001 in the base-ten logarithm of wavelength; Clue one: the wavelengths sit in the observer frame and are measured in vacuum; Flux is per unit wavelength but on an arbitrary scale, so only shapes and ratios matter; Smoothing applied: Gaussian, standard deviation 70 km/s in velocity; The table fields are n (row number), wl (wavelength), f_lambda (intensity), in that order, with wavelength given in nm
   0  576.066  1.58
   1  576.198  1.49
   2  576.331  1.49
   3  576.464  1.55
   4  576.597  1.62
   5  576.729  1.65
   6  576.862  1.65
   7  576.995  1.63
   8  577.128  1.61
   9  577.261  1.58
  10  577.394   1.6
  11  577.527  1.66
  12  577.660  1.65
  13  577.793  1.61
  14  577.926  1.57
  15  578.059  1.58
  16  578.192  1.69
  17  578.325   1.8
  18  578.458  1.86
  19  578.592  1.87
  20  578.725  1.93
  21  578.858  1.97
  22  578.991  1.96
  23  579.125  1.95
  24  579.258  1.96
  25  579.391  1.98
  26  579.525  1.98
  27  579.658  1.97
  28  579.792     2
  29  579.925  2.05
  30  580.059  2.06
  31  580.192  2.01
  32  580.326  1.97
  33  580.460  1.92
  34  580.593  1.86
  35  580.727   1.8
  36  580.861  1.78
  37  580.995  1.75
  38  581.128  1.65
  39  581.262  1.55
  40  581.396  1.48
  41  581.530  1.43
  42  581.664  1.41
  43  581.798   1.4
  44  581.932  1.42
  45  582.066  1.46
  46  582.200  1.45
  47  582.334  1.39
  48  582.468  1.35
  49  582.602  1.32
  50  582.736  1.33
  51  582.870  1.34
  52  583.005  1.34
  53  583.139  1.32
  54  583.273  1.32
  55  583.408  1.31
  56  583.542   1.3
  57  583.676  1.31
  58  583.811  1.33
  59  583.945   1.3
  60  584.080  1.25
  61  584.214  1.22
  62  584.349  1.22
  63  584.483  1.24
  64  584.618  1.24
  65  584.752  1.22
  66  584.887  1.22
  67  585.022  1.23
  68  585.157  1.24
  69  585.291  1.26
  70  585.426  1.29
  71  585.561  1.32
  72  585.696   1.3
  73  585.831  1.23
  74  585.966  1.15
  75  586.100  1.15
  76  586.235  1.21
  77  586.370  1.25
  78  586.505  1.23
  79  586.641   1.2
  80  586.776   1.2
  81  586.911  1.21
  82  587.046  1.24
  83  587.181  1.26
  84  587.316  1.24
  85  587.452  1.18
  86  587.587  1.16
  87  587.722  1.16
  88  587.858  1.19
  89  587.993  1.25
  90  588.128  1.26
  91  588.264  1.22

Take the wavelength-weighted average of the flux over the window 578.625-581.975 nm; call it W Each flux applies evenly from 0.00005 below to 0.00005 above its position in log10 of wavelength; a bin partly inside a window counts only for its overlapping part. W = 1.81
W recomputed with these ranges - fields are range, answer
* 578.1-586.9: 1.51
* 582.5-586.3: 1.27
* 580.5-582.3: 1.57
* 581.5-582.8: 1.4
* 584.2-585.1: 1.23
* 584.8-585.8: 1.26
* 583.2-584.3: 1.29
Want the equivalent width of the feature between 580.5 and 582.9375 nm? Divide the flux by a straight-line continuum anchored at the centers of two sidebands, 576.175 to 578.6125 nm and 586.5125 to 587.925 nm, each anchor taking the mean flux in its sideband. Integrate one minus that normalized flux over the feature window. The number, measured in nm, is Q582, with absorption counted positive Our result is -0.11 nm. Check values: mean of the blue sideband 1.64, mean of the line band 1.51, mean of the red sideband 1.2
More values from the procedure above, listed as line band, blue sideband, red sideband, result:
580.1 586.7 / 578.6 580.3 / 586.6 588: 0.82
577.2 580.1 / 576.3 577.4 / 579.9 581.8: -0.28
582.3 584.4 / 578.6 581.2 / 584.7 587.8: 0.32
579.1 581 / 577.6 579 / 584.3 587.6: -0.35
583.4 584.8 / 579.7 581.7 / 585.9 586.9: 0.17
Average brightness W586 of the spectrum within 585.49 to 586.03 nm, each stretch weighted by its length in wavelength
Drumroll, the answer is 1.25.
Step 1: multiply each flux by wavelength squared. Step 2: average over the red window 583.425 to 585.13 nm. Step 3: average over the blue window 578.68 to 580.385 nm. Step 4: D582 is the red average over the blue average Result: 0.6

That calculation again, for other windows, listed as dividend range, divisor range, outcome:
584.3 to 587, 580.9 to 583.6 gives 0.88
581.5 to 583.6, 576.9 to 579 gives 0.81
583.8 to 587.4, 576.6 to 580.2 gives 0.70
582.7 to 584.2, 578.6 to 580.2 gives 0.67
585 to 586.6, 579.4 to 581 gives 0.65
